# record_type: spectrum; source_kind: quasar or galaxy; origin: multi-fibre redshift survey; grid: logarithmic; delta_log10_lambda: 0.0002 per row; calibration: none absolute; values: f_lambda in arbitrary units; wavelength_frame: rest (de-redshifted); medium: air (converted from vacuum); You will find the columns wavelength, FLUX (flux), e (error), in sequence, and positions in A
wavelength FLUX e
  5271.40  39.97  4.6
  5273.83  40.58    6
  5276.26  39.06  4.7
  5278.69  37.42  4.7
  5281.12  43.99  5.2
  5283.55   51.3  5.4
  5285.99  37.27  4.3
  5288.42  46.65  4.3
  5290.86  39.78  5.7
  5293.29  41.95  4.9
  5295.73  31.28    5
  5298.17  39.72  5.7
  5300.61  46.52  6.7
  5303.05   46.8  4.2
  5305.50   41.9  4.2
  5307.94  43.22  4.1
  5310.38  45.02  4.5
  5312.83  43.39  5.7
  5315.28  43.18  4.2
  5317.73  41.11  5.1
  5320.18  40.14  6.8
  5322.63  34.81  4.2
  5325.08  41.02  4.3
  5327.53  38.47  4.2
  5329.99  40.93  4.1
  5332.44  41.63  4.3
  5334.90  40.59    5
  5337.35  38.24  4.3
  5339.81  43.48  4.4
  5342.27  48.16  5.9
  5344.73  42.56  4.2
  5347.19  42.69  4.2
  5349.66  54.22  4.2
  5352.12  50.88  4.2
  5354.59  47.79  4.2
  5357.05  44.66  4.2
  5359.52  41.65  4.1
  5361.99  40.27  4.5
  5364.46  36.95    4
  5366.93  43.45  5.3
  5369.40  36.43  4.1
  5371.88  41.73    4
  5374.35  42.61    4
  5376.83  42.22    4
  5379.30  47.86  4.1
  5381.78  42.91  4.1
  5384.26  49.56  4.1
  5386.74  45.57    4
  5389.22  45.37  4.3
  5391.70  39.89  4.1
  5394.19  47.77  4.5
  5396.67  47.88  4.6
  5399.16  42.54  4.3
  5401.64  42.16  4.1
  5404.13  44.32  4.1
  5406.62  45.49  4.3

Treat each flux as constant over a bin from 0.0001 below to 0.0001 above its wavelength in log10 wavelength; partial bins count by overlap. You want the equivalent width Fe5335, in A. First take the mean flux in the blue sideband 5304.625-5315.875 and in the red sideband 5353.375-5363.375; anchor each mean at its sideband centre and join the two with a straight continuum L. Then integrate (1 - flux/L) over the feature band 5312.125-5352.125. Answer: 0.9 A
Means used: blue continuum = 43.4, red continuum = 43.5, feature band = 42.4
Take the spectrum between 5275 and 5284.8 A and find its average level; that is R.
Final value 42.9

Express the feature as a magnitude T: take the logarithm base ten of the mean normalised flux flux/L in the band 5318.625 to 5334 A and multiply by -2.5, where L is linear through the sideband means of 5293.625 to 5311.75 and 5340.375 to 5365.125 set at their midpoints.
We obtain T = 0.103 mag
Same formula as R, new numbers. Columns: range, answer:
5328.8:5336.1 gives 41.1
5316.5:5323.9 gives 38.7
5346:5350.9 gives 48.5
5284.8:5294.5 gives 41.5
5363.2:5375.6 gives 40.2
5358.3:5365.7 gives 39.6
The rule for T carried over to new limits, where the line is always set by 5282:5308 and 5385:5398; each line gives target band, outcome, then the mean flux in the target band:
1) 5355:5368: 0.068 mag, 41.8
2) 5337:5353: -0.050 mag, 46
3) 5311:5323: 0.050 mag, 41.1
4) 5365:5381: 0.067 mag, 42.2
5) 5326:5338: 0.090 mag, 40.1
